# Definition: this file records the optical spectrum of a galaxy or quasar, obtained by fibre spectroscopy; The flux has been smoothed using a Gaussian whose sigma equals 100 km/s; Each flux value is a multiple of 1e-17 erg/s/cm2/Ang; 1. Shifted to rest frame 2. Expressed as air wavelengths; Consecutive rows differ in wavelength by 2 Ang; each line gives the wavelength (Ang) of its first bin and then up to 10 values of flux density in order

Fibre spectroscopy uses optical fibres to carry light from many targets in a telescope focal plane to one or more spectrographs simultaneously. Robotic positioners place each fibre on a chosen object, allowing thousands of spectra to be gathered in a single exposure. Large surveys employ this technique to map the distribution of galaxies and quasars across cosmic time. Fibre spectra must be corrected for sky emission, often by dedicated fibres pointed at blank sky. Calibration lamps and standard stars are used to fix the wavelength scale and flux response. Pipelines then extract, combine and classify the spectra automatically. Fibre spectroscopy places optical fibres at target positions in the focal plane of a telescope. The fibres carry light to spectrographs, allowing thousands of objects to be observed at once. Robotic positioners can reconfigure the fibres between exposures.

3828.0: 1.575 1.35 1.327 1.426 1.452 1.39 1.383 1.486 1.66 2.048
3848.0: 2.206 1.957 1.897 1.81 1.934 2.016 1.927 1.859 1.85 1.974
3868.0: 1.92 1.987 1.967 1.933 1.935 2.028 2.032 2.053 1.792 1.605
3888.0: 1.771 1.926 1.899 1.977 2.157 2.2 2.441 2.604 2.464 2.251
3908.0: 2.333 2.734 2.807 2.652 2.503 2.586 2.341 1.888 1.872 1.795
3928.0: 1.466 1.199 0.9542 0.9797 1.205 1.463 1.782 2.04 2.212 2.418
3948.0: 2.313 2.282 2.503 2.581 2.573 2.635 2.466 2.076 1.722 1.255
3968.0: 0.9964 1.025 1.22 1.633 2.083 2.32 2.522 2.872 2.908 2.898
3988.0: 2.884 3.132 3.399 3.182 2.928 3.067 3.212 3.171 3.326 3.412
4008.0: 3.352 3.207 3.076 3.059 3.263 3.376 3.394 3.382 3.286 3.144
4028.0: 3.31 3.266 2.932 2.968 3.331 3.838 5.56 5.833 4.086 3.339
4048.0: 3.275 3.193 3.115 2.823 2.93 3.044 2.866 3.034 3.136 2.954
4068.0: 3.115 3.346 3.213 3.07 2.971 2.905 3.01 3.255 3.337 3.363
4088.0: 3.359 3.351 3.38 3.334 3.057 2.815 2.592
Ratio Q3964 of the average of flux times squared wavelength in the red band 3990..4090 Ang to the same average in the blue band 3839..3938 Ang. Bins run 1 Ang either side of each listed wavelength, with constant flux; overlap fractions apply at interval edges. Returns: 1.8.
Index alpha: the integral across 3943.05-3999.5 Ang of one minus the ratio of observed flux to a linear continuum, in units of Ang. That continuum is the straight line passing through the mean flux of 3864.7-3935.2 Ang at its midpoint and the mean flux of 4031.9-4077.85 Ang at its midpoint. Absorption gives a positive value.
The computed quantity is 6.2 Ang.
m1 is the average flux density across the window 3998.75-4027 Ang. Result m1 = 3.26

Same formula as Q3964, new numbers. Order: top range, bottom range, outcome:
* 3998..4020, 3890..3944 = 1.68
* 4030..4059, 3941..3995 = 1.61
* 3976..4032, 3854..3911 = 1.61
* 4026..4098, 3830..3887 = 2.04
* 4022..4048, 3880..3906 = 1.92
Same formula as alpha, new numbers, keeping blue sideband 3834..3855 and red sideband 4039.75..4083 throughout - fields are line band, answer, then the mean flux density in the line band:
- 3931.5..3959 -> 5.2 Ang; 2.01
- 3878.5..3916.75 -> -1.8 Ang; 2.22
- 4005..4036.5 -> -2.2 Ang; 3.23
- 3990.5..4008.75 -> -2.3 Ang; 3.22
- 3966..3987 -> 5.4 Ang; 2.01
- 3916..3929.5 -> 1.7 Ang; 2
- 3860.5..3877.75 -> -0.3 Ang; 1.93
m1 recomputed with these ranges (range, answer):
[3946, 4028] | 2.68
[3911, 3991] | 2.08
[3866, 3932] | 2.08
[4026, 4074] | 3.4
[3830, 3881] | 1.81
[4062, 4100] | 3.15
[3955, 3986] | 2.05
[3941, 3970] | 2.11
